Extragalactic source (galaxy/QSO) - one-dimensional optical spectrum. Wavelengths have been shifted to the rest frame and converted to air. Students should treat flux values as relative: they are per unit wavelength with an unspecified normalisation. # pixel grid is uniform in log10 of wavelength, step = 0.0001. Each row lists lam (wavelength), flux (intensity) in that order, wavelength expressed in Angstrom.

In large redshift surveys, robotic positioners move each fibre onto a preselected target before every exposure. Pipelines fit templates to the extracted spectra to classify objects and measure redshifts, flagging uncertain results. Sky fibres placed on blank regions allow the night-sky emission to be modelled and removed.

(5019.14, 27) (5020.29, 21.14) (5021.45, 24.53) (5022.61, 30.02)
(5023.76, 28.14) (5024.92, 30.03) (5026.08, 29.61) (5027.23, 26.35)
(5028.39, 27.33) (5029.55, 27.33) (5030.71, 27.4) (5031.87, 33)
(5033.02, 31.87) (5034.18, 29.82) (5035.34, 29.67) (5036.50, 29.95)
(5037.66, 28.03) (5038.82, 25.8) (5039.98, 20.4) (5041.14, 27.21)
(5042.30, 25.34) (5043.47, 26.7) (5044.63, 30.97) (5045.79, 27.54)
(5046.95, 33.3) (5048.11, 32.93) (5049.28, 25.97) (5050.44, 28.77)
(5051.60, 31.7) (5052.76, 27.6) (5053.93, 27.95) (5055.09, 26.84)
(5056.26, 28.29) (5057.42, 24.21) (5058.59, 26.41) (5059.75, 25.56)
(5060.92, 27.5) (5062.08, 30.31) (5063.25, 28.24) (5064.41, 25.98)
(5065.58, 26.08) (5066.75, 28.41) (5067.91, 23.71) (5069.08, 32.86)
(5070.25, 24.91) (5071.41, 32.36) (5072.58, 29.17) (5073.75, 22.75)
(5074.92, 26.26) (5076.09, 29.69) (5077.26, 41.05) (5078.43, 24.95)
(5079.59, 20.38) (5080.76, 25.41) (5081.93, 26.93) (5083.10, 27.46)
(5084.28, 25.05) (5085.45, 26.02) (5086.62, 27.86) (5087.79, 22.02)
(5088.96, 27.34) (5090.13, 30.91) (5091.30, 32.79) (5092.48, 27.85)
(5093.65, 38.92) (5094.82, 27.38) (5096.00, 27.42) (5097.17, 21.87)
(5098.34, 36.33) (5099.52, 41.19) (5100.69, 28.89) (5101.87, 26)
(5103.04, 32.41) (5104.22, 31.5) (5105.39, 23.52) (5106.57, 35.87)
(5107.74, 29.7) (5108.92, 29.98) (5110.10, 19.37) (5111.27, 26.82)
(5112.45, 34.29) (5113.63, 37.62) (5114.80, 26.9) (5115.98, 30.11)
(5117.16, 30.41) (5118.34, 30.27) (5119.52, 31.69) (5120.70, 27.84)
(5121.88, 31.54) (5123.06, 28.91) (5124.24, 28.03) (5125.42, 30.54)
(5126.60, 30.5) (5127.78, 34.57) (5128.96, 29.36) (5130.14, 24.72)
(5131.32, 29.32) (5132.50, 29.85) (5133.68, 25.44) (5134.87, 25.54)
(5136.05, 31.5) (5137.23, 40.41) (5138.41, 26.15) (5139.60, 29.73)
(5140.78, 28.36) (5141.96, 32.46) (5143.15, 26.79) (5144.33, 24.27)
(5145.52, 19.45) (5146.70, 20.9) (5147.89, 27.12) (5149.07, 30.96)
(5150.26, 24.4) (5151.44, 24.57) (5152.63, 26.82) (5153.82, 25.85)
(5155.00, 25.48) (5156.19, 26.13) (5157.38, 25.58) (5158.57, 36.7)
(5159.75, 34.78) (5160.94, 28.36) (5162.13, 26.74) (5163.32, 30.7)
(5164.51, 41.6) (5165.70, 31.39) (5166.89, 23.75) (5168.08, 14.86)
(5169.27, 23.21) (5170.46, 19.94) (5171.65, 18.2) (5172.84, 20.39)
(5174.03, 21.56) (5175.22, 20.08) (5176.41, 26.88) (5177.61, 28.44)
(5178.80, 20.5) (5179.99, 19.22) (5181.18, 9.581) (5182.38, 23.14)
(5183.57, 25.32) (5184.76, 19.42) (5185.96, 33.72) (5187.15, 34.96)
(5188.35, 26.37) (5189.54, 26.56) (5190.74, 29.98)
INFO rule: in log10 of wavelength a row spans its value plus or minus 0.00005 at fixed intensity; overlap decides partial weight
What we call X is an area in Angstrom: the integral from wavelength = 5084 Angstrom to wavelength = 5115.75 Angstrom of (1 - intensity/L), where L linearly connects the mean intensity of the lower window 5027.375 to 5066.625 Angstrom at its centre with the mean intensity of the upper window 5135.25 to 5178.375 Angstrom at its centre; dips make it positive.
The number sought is -2.44 Angstrom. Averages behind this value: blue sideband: 28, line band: 29.5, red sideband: 26.8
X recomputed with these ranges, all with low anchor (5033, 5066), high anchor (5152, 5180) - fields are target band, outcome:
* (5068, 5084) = -0.2 Angstrom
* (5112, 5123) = -1.8 Angstrom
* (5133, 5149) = -0.8 Angstrom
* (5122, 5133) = -1.3 Angstrom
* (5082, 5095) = -0.6 Angstrom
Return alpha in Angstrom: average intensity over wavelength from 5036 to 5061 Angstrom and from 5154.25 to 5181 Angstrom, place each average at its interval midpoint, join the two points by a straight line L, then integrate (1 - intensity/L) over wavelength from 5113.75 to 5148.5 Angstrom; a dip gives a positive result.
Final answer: -3.6 Angstrom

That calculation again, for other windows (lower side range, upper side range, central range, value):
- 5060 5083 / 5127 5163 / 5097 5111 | -1.0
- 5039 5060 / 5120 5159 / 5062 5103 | -0.9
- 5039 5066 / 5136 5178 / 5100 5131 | -3.0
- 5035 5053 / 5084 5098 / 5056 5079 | 0.2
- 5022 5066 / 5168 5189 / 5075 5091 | -0.5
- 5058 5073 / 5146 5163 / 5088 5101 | -1.5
